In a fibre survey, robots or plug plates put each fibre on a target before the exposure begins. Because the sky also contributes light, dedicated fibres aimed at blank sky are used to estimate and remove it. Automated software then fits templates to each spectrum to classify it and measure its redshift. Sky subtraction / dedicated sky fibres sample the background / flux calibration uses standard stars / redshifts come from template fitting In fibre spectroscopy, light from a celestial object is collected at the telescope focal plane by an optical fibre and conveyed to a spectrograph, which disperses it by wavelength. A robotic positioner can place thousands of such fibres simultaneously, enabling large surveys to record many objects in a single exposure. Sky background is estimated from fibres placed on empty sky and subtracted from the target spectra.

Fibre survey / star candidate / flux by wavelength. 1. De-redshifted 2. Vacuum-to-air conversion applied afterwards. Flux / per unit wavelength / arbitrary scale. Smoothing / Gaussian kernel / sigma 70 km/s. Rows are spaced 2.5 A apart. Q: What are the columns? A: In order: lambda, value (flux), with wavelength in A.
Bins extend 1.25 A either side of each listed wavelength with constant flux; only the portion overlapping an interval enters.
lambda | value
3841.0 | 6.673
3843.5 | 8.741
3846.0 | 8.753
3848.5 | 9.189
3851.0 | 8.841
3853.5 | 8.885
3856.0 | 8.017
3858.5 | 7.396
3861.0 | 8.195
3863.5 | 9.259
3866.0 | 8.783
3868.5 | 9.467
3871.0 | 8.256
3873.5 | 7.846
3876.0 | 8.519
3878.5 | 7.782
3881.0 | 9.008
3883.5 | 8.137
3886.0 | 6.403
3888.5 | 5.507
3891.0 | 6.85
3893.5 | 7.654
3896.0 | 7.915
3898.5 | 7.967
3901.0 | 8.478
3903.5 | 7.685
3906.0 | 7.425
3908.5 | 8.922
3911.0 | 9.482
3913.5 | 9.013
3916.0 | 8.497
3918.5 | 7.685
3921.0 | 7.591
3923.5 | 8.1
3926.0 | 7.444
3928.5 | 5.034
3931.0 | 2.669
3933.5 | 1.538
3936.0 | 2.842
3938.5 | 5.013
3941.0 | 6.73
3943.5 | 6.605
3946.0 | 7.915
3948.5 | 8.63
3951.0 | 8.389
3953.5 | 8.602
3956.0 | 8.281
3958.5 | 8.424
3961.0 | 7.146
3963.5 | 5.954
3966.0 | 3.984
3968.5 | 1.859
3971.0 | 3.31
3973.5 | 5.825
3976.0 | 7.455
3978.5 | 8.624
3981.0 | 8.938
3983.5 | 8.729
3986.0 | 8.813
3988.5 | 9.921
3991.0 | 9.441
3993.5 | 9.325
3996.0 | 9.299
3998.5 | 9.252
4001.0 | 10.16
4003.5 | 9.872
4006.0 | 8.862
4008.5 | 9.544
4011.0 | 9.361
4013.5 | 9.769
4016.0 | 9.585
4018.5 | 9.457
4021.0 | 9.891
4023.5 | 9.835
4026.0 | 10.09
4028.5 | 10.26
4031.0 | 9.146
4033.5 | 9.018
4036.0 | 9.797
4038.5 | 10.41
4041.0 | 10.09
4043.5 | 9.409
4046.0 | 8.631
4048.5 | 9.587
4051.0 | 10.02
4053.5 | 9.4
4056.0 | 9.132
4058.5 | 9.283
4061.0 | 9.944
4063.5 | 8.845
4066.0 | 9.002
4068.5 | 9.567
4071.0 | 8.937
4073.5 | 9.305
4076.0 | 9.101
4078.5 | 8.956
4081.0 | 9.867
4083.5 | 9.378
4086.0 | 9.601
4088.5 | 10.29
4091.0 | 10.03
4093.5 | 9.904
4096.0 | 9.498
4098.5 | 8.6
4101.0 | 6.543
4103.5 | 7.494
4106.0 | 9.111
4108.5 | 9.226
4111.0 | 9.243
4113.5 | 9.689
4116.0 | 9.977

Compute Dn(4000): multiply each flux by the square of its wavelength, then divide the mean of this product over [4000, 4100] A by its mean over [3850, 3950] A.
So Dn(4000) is 1.4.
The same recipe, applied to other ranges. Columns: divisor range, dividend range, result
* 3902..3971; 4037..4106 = 1.49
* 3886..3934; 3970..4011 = 1.25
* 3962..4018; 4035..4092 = 1.21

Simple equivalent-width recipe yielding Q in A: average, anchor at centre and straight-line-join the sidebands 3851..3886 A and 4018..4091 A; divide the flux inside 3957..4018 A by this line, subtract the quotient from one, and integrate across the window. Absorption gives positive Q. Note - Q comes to 7.1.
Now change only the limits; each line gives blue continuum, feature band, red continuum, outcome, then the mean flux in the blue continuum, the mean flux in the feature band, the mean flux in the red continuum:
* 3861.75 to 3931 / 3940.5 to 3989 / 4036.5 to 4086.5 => 7.6 A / 7.86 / 7.17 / 9.43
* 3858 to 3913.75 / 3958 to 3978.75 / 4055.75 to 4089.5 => 7.3 A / 8.08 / 5.61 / 9.37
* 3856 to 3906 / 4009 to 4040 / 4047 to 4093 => -2.1 A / 7.94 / 9.72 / 9.46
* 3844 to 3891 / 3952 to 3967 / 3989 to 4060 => 3.1 A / 8.21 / 7.14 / 9.57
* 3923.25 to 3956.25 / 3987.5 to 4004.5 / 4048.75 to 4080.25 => -4.5 A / 6.15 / 9.6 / 9.31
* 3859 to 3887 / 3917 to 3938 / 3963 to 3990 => 5.9 A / 8.32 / 5.39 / 6.72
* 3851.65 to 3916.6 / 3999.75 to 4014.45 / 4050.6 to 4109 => -1.3 A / 8.13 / 9.59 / 9.2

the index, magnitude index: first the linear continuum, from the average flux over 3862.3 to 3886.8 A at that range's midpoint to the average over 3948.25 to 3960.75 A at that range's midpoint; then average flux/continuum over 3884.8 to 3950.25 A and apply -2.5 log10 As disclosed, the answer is 0.21 mag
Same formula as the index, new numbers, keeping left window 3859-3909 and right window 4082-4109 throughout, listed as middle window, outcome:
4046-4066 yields -0.062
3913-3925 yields 0.007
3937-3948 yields 0.243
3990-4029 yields -0.118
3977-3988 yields -0.042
